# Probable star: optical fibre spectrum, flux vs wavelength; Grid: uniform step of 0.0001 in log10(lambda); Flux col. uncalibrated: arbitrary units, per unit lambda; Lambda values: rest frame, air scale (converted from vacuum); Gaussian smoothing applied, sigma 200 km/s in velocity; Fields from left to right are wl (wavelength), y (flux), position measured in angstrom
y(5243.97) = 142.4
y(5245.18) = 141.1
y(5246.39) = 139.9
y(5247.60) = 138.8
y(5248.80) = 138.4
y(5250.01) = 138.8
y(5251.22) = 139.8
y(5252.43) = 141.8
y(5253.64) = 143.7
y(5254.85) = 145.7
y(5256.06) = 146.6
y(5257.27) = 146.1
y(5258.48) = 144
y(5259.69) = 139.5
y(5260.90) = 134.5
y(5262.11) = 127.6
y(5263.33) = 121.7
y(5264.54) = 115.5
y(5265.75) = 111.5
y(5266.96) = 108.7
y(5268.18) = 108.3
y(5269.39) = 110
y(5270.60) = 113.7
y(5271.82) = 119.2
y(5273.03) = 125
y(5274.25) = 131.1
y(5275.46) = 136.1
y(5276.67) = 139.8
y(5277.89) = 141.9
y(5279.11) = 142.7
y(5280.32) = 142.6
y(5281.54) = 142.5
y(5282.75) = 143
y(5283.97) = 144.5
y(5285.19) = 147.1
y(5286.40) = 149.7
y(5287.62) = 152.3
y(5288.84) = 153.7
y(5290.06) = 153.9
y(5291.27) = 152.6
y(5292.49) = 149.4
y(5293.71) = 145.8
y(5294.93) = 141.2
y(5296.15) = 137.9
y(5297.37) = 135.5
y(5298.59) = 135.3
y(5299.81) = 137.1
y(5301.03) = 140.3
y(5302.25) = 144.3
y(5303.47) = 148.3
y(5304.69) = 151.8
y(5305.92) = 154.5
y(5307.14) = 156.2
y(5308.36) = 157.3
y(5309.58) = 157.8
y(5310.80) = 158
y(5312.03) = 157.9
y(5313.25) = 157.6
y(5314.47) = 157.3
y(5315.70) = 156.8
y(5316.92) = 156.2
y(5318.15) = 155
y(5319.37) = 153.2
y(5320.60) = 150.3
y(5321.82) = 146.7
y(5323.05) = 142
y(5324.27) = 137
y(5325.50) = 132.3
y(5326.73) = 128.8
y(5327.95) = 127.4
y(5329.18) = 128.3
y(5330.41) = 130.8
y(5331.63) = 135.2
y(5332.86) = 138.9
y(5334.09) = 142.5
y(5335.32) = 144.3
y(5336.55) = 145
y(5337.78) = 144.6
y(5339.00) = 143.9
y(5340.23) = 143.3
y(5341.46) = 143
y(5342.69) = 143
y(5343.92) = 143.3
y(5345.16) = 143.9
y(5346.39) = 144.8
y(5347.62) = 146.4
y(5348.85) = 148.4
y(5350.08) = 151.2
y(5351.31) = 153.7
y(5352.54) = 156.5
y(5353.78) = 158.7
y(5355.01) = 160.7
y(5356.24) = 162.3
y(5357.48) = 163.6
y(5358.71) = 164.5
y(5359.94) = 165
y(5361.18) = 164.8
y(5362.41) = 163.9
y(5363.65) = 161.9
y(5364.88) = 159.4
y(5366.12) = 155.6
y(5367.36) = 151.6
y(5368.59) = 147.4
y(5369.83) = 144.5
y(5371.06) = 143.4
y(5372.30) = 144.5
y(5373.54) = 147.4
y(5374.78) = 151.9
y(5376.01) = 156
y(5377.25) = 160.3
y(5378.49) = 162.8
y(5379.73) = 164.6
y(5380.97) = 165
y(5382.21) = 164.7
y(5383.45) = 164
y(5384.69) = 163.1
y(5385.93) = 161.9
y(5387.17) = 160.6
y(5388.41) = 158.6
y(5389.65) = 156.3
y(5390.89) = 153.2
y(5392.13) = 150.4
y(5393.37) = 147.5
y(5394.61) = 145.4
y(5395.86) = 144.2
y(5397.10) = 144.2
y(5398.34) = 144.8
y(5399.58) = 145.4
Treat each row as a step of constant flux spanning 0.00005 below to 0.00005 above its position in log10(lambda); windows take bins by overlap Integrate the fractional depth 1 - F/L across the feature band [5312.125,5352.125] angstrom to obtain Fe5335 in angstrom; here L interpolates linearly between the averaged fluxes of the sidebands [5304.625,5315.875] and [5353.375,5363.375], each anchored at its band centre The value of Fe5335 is 3.8 angstrom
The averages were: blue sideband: 157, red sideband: 163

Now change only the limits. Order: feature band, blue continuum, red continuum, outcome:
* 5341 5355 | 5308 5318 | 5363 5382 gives 0.60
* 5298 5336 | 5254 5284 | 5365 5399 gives -1.37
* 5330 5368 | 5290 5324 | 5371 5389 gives 0.91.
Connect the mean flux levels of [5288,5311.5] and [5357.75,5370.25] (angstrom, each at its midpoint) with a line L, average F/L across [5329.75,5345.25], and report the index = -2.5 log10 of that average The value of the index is 0.09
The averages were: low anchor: 148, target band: 142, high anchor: 158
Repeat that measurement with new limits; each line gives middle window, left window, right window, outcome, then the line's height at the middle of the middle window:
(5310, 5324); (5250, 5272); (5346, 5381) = -0.07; 144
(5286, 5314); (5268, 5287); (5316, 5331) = -0.09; 138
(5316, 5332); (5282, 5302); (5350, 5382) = 0.07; 150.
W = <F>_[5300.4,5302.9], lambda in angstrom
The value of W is 142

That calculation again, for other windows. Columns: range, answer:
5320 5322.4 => 149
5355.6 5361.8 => 164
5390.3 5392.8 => 152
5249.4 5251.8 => 139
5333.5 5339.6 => 144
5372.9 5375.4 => 150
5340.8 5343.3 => 143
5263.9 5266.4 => 114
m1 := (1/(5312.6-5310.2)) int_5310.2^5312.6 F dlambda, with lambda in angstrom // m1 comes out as 157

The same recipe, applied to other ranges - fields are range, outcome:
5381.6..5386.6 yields 163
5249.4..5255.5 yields 142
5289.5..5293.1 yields 152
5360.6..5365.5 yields 163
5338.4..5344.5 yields 143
